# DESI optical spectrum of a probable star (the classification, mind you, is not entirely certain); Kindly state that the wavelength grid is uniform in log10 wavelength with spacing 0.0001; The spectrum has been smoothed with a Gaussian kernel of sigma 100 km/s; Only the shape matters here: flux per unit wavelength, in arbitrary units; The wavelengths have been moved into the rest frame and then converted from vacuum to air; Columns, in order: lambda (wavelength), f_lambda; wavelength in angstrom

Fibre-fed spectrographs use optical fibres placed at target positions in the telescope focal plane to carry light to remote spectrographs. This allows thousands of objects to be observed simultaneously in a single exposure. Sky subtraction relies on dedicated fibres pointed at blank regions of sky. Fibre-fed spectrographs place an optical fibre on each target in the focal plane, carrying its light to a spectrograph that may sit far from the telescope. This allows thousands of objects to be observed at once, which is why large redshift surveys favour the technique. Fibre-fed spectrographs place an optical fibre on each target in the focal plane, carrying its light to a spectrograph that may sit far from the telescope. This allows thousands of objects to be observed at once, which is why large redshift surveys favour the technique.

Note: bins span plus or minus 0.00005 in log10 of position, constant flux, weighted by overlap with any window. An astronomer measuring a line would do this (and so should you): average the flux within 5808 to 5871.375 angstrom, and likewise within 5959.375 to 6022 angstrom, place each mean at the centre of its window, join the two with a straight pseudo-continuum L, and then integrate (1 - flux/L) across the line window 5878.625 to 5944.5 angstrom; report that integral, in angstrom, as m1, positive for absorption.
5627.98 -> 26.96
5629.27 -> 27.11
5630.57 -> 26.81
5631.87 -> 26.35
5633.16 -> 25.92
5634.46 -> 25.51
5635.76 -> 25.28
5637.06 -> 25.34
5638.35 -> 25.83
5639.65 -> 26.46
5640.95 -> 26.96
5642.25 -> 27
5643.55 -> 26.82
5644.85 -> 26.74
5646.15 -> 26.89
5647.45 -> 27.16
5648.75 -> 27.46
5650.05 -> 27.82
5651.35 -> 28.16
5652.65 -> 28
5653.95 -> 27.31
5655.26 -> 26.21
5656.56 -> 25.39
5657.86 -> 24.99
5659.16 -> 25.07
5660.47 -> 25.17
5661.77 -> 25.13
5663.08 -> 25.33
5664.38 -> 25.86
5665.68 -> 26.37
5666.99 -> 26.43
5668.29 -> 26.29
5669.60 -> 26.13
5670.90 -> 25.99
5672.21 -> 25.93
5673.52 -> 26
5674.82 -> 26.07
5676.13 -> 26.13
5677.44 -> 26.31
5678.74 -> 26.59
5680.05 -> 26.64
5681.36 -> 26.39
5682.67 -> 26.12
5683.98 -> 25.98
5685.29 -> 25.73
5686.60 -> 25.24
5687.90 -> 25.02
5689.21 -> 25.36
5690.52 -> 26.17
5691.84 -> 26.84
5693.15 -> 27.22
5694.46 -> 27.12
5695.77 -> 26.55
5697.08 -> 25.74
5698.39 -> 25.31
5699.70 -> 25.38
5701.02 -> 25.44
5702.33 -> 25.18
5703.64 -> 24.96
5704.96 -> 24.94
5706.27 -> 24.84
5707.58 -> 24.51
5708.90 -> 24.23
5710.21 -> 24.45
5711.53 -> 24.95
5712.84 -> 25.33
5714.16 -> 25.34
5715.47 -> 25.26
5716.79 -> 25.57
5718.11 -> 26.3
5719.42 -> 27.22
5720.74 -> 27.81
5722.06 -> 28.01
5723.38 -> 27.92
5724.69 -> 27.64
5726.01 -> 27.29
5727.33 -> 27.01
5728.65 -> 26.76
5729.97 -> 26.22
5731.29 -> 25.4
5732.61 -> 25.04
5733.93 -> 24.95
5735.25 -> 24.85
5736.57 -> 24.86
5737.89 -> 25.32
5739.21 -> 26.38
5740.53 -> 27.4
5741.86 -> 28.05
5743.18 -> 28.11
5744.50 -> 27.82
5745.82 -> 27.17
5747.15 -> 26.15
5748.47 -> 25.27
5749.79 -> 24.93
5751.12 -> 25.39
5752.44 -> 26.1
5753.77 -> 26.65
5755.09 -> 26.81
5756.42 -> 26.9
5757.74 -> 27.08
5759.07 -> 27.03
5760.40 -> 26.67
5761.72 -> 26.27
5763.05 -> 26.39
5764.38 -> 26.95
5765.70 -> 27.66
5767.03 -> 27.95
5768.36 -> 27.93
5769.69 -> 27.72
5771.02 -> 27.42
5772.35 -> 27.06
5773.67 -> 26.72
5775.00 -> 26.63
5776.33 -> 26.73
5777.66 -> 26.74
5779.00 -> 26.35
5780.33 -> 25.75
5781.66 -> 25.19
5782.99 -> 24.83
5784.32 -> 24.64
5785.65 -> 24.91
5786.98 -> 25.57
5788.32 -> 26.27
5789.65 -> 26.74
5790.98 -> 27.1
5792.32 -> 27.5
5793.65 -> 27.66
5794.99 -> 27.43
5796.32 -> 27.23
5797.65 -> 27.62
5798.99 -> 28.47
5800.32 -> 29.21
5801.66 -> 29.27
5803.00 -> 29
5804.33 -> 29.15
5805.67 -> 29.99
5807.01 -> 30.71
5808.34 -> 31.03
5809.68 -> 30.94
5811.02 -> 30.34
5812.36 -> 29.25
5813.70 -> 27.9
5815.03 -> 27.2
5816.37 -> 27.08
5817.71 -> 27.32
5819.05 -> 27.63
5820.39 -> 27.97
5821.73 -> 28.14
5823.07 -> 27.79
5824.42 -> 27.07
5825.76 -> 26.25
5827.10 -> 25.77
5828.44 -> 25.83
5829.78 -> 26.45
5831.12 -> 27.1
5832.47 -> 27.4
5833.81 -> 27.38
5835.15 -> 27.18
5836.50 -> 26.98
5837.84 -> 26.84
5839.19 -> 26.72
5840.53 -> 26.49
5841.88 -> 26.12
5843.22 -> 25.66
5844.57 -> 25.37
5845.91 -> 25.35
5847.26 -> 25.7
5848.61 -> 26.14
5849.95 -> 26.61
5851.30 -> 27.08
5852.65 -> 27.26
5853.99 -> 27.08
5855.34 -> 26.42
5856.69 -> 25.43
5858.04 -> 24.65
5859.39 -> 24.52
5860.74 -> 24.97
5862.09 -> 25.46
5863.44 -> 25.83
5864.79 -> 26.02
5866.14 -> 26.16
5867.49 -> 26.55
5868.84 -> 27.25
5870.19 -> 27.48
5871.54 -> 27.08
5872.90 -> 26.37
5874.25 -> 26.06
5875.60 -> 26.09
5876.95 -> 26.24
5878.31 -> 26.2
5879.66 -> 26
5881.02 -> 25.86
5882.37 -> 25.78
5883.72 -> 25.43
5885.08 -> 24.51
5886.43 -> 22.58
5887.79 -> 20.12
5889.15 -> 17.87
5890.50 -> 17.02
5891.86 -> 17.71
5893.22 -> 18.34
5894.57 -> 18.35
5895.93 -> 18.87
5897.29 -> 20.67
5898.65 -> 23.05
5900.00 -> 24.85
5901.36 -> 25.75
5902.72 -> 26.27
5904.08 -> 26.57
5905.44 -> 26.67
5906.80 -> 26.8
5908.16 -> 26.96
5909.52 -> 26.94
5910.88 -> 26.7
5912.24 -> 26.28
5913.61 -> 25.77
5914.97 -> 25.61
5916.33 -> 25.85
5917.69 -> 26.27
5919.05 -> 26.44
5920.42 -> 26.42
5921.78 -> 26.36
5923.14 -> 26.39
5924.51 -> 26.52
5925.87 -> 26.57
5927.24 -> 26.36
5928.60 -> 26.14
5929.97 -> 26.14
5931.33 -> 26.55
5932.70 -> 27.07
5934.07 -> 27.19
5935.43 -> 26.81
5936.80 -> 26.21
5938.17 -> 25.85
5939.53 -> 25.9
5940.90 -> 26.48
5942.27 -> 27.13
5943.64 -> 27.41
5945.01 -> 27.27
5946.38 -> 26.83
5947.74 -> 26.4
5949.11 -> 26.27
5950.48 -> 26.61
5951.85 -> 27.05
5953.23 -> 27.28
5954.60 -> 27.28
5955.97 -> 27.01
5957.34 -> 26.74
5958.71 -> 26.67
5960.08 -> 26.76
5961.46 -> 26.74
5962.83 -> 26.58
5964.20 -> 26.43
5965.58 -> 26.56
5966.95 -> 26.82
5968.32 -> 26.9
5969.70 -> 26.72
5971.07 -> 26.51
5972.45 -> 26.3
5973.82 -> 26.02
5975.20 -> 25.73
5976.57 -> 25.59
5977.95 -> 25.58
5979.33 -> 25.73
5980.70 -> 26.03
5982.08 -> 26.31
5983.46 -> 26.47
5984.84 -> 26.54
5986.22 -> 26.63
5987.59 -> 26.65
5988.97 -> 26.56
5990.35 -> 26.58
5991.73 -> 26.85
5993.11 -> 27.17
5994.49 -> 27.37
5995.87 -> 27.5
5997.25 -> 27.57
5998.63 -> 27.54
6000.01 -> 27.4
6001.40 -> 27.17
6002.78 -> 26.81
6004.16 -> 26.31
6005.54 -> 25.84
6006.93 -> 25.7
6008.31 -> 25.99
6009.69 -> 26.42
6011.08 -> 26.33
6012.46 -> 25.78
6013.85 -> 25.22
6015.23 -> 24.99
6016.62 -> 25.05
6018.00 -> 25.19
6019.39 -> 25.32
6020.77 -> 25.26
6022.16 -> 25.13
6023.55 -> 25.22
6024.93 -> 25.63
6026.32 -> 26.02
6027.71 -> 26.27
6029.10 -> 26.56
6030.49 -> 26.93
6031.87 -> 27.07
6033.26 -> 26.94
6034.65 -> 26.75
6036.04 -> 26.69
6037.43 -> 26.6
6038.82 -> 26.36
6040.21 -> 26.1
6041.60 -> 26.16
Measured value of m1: 4.3 angstrom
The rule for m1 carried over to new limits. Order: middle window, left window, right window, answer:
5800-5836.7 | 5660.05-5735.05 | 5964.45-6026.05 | -2.9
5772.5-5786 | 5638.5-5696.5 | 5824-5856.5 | 0.3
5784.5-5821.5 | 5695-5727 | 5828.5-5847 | -2.5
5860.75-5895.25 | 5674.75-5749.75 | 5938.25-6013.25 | 3.0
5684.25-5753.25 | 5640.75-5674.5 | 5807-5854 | 1.8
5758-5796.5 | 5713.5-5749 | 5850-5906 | -1.2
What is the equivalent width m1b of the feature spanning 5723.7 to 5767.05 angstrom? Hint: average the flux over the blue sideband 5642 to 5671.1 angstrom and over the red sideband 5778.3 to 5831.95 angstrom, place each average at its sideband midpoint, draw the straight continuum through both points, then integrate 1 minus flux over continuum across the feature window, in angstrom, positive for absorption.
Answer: 1.0 angstrom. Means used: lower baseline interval 26.4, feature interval 26.5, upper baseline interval 27.5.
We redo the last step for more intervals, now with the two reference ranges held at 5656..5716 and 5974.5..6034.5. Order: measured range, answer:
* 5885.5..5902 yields 3.53 angstrom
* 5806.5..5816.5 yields -1.35 angstrom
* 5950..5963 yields -0.35 angstrom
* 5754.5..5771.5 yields -0.86 angstrom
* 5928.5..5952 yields -0.44 angstrom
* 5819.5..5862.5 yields -0.76 angstrom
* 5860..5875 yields -0.16 angstrom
